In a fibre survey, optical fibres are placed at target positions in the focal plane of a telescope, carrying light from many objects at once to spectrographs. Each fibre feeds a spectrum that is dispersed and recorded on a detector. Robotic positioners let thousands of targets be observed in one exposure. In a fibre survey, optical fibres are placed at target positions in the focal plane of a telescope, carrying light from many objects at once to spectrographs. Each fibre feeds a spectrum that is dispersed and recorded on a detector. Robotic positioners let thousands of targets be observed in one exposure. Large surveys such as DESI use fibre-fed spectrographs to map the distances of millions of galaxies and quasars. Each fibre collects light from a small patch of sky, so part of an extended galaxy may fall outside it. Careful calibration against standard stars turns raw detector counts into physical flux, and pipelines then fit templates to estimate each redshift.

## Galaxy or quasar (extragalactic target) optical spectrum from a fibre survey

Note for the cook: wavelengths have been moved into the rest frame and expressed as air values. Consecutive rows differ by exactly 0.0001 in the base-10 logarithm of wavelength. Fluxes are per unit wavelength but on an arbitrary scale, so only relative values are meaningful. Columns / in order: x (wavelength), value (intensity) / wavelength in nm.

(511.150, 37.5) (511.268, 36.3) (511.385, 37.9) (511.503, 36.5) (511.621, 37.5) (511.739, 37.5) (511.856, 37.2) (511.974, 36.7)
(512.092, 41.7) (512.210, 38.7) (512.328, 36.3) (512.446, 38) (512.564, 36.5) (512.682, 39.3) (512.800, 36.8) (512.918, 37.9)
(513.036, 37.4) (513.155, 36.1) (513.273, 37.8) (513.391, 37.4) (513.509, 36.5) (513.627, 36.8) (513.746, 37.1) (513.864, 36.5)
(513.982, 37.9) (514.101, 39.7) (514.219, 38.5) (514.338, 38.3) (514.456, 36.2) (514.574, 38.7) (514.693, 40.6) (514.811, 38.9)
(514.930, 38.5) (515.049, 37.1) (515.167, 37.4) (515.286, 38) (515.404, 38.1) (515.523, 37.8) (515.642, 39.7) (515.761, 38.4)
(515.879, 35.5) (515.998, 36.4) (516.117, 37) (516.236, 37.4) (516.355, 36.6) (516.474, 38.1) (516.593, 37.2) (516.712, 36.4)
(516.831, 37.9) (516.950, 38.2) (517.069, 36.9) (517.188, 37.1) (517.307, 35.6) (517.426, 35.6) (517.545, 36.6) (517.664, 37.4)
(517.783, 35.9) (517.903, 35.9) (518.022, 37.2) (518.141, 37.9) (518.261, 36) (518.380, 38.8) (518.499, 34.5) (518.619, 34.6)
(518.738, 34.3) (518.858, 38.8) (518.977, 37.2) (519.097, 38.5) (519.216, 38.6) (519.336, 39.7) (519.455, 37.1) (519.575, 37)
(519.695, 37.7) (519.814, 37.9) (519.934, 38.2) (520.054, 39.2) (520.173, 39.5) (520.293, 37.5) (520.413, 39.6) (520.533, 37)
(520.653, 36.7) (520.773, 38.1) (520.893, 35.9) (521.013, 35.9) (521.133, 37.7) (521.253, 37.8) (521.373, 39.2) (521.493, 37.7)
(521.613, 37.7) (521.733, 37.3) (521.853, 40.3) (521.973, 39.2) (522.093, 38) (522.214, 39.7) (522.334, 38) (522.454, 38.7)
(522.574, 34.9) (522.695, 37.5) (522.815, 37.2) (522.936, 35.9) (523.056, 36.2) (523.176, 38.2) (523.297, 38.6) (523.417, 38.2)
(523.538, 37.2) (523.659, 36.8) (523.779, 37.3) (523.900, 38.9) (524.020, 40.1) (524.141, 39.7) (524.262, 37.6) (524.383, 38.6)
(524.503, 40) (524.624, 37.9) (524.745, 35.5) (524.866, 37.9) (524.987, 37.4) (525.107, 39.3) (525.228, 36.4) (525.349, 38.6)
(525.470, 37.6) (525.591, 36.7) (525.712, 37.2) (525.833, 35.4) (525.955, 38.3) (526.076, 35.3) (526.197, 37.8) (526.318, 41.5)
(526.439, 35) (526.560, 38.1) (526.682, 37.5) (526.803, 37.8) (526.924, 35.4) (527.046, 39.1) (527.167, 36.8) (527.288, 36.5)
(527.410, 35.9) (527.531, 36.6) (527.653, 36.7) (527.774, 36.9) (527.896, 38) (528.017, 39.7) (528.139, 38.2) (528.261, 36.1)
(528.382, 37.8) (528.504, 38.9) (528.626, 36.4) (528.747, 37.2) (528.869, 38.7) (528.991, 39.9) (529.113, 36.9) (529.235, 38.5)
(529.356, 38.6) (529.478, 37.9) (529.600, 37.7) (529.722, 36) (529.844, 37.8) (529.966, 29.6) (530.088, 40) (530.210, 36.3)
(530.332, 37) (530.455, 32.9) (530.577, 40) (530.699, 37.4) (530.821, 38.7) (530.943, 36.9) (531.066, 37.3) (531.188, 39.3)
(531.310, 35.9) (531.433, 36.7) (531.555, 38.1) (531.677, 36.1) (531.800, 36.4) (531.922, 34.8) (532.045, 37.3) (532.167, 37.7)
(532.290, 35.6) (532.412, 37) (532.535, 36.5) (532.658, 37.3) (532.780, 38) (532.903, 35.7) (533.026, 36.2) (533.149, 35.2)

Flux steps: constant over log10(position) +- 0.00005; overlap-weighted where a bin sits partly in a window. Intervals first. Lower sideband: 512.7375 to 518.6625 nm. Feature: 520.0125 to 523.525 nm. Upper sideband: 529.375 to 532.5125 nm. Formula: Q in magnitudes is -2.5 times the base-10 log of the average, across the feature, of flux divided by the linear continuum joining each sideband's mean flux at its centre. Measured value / -0.02 mag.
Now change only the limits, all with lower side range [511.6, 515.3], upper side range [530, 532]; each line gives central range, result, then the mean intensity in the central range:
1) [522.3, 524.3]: -0.01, 37.7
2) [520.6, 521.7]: 0.00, 37.4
